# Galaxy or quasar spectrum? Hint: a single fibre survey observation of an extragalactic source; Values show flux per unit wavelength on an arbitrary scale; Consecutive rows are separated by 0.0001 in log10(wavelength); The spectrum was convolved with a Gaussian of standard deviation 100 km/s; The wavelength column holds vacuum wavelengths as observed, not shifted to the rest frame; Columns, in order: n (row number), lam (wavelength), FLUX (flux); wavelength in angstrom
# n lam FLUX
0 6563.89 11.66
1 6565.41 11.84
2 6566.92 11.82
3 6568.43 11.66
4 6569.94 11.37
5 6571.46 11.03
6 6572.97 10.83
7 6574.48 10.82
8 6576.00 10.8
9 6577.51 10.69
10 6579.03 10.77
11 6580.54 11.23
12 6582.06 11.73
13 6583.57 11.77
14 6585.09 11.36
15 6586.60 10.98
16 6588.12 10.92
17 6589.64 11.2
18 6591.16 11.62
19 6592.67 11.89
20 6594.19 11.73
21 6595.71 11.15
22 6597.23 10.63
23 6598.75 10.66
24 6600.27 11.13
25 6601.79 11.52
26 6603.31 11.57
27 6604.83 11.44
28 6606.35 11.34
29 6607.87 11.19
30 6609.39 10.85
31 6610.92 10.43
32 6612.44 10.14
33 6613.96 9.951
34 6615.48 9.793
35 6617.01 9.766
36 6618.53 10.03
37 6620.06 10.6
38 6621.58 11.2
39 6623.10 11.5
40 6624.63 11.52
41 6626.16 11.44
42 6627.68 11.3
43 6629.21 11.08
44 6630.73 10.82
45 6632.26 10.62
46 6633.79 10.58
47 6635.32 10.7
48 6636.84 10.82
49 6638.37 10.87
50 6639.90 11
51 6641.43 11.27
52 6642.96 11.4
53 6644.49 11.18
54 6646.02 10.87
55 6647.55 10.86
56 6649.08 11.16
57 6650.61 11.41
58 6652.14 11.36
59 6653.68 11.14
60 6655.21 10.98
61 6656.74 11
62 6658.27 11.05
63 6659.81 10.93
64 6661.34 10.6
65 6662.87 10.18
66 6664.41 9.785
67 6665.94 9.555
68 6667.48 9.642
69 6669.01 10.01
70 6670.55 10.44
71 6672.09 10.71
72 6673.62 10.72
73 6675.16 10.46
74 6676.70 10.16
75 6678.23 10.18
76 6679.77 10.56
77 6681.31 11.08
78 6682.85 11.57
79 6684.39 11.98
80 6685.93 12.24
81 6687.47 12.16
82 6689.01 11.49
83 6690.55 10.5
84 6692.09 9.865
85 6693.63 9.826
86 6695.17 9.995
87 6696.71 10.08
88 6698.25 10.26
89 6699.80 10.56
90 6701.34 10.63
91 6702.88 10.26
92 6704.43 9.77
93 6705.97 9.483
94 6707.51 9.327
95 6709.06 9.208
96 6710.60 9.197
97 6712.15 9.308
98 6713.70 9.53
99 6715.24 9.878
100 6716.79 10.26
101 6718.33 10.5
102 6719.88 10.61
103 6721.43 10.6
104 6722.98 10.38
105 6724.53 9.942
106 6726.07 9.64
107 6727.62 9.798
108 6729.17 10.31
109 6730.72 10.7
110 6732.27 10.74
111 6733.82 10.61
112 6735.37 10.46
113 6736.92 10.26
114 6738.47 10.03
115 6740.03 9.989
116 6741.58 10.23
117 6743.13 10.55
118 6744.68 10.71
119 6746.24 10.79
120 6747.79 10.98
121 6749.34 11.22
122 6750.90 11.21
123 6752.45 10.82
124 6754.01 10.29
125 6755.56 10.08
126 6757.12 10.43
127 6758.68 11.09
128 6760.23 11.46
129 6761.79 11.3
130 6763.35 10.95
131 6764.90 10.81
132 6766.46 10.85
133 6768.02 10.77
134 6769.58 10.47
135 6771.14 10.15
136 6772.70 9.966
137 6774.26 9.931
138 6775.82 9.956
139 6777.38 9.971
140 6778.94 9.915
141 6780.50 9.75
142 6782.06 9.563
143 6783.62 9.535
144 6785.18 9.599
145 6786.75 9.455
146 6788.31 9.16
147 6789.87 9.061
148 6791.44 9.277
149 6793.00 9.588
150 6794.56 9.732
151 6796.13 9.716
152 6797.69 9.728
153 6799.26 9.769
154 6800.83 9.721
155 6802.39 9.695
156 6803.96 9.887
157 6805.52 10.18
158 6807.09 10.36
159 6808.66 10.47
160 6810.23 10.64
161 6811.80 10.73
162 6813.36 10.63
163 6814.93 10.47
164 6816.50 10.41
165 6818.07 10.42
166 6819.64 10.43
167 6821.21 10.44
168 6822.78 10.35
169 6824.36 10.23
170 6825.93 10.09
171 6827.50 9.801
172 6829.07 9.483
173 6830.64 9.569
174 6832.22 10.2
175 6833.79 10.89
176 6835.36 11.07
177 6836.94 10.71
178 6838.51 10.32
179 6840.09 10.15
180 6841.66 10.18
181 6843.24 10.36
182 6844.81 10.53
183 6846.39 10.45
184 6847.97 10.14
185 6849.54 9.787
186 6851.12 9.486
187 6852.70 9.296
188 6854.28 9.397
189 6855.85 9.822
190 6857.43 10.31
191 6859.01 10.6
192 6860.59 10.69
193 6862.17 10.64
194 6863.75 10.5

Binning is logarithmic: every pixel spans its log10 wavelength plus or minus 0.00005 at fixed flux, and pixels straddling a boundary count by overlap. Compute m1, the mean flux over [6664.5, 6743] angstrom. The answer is 10.3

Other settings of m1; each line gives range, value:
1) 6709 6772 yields 10.4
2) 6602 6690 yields 10.9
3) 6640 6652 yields 11.2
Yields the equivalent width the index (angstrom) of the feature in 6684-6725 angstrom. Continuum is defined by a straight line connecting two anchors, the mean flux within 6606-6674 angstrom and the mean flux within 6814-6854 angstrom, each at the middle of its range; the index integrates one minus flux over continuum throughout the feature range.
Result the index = 1.1 angstrom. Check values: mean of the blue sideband 10.7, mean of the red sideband 10.2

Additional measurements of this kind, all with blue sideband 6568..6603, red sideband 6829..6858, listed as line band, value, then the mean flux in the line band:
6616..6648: 0.25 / 10.9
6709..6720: 0.89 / 9.81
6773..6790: 1.19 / 9.66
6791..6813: 0.66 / 9.99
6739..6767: -0.68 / 10.8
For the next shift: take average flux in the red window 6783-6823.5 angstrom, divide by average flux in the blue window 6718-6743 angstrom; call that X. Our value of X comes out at 0.97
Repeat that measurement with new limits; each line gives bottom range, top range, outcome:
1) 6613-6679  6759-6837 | 0.95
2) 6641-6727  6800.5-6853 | 0.98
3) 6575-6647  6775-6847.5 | 0.91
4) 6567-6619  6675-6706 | 0.97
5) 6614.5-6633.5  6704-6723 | 0.91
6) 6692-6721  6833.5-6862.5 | 1.03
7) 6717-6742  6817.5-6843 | 1.00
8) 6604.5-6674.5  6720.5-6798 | 0.95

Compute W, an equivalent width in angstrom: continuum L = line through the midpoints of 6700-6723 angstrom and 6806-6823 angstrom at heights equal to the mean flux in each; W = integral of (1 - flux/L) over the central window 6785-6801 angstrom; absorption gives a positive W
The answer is 1.3 angstrom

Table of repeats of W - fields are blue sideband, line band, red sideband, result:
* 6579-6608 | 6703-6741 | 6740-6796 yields 1.8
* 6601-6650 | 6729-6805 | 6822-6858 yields 1.1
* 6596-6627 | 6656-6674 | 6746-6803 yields 0.4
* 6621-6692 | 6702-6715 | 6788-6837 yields 1.3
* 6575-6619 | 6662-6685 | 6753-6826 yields 0.4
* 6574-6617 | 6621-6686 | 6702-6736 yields -1.9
